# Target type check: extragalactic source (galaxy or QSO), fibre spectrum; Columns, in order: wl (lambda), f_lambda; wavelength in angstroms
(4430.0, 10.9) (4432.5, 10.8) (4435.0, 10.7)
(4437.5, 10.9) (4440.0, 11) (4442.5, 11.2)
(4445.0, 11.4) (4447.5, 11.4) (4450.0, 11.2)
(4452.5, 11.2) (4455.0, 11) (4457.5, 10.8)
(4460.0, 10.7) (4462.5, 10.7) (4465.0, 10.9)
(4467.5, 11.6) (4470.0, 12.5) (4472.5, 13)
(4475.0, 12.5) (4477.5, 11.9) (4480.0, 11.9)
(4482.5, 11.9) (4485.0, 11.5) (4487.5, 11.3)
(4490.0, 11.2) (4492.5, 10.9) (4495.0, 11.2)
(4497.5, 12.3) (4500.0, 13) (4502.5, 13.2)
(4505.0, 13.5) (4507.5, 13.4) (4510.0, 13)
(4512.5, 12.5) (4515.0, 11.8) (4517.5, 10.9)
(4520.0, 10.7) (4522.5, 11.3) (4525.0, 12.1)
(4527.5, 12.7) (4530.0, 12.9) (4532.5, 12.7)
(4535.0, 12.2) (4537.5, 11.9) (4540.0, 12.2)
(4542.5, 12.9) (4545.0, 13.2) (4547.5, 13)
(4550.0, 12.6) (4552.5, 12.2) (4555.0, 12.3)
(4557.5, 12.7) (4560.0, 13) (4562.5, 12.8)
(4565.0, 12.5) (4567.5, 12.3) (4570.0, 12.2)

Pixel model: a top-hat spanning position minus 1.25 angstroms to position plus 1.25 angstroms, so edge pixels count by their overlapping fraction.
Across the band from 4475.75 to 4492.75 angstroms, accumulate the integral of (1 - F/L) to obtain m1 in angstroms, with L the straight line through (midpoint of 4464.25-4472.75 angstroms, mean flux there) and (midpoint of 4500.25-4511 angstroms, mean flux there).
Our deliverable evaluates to 1.2 angstroms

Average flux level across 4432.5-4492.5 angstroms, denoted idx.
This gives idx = 11.4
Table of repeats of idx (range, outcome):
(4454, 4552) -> 12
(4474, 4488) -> 11.8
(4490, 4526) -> 12.1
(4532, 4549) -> 12.6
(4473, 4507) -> 12.1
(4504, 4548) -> 12.4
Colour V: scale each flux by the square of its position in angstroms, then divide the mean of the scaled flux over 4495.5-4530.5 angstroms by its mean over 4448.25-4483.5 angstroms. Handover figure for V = 1.1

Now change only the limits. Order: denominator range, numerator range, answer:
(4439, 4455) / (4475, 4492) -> 1.06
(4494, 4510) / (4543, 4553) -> 1.02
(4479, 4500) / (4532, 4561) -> 1.11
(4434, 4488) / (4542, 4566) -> 1.16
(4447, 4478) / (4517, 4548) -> 1.10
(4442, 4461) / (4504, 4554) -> 1.15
